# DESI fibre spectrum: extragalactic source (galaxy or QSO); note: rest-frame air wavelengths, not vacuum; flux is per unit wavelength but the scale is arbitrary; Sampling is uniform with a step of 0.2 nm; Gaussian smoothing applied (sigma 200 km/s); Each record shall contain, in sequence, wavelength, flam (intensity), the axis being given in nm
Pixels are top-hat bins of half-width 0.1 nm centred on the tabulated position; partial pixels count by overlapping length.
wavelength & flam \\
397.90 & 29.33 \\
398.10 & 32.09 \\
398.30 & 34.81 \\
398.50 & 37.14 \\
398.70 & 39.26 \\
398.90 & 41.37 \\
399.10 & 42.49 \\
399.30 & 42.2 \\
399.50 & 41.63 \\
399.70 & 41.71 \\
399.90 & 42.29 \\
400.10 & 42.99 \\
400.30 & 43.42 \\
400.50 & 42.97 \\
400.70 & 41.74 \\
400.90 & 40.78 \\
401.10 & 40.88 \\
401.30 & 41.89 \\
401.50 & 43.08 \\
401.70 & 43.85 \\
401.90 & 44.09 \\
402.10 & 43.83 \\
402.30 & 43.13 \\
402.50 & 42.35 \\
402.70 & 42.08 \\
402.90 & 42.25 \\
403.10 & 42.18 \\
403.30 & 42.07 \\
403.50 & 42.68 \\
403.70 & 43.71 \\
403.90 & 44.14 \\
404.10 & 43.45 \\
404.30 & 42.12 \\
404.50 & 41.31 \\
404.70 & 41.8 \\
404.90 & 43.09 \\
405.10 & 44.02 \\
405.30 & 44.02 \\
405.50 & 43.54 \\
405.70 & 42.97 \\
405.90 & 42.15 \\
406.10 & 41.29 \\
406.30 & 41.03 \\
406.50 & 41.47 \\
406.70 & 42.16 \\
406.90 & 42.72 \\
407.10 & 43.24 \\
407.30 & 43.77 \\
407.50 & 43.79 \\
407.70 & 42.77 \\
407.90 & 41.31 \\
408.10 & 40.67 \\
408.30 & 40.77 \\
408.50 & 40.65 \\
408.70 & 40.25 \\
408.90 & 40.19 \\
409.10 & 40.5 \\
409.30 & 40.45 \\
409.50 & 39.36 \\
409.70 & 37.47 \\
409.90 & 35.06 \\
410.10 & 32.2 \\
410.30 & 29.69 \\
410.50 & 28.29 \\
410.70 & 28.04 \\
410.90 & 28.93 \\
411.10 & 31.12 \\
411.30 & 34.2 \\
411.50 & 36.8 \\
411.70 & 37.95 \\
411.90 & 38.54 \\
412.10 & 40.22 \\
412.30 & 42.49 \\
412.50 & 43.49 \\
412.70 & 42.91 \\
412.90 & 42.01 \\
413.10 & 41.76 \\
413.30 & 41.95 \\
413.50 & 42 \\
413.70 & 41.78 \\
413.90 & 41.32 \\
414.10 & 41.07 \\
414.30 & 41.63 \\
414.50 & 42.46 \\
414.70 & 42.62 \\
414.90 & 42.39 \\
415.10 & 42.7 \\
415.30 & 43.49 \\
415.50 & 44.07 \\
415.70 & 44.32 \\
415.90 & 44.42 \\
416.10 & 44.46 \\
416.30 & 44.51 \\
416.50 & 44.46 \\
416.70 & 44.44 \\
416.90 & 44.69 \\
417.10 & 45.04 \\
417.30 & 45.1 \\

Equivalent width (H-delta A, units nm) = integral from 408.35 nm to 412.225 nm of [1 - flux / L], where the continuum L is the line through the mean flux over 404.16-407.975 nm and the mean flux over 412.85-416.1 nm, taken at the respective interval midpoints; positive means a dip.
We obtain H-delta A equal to 0.61 nm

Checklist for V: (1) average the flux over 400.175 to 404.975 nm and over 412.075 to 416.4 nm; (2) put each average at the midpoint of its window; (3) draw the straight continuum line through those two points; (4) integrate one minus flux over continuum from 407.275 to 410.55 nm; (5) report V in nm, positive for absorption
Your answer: 0.304 nm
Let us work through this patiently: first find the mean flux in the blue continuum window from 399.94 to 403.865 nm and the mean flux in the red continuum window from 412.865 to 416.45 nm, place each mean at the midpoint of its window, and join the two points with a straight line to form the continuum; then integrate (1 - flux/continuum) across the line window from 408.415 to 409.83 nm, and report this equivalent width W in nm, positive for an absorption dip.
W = 0.10 nm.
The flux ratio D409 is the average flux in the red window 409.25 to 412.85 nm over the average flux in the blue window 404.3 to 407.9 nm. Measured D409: 0.8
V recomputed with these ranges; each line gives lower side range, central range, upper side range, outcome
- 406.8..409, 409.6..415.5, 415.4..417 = 0.65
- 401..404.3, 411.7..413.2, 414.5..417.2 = 0.08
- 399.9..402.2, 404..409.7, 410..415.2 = -0.19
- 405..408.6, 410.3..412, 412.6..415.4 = 0.38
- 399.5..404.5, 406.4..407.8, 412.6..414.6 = -0.02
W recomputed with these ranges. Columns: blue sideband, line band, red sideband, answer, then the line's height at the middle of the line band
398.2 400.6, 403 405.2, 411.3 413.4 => -0.10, 40.8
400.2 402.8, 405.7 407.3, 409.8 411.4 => -0.26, 36.2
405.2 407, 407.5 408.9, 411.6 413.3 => 0.03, 42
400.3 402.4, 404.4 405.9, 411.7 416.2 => -0.01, 42.5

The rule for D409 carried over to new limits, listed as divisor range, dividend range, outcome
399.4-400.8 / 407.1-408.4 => 1.00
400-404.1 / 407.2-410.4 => 0.92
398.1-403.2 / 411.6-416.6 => 1.02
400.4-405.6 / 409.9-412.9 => 0.83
